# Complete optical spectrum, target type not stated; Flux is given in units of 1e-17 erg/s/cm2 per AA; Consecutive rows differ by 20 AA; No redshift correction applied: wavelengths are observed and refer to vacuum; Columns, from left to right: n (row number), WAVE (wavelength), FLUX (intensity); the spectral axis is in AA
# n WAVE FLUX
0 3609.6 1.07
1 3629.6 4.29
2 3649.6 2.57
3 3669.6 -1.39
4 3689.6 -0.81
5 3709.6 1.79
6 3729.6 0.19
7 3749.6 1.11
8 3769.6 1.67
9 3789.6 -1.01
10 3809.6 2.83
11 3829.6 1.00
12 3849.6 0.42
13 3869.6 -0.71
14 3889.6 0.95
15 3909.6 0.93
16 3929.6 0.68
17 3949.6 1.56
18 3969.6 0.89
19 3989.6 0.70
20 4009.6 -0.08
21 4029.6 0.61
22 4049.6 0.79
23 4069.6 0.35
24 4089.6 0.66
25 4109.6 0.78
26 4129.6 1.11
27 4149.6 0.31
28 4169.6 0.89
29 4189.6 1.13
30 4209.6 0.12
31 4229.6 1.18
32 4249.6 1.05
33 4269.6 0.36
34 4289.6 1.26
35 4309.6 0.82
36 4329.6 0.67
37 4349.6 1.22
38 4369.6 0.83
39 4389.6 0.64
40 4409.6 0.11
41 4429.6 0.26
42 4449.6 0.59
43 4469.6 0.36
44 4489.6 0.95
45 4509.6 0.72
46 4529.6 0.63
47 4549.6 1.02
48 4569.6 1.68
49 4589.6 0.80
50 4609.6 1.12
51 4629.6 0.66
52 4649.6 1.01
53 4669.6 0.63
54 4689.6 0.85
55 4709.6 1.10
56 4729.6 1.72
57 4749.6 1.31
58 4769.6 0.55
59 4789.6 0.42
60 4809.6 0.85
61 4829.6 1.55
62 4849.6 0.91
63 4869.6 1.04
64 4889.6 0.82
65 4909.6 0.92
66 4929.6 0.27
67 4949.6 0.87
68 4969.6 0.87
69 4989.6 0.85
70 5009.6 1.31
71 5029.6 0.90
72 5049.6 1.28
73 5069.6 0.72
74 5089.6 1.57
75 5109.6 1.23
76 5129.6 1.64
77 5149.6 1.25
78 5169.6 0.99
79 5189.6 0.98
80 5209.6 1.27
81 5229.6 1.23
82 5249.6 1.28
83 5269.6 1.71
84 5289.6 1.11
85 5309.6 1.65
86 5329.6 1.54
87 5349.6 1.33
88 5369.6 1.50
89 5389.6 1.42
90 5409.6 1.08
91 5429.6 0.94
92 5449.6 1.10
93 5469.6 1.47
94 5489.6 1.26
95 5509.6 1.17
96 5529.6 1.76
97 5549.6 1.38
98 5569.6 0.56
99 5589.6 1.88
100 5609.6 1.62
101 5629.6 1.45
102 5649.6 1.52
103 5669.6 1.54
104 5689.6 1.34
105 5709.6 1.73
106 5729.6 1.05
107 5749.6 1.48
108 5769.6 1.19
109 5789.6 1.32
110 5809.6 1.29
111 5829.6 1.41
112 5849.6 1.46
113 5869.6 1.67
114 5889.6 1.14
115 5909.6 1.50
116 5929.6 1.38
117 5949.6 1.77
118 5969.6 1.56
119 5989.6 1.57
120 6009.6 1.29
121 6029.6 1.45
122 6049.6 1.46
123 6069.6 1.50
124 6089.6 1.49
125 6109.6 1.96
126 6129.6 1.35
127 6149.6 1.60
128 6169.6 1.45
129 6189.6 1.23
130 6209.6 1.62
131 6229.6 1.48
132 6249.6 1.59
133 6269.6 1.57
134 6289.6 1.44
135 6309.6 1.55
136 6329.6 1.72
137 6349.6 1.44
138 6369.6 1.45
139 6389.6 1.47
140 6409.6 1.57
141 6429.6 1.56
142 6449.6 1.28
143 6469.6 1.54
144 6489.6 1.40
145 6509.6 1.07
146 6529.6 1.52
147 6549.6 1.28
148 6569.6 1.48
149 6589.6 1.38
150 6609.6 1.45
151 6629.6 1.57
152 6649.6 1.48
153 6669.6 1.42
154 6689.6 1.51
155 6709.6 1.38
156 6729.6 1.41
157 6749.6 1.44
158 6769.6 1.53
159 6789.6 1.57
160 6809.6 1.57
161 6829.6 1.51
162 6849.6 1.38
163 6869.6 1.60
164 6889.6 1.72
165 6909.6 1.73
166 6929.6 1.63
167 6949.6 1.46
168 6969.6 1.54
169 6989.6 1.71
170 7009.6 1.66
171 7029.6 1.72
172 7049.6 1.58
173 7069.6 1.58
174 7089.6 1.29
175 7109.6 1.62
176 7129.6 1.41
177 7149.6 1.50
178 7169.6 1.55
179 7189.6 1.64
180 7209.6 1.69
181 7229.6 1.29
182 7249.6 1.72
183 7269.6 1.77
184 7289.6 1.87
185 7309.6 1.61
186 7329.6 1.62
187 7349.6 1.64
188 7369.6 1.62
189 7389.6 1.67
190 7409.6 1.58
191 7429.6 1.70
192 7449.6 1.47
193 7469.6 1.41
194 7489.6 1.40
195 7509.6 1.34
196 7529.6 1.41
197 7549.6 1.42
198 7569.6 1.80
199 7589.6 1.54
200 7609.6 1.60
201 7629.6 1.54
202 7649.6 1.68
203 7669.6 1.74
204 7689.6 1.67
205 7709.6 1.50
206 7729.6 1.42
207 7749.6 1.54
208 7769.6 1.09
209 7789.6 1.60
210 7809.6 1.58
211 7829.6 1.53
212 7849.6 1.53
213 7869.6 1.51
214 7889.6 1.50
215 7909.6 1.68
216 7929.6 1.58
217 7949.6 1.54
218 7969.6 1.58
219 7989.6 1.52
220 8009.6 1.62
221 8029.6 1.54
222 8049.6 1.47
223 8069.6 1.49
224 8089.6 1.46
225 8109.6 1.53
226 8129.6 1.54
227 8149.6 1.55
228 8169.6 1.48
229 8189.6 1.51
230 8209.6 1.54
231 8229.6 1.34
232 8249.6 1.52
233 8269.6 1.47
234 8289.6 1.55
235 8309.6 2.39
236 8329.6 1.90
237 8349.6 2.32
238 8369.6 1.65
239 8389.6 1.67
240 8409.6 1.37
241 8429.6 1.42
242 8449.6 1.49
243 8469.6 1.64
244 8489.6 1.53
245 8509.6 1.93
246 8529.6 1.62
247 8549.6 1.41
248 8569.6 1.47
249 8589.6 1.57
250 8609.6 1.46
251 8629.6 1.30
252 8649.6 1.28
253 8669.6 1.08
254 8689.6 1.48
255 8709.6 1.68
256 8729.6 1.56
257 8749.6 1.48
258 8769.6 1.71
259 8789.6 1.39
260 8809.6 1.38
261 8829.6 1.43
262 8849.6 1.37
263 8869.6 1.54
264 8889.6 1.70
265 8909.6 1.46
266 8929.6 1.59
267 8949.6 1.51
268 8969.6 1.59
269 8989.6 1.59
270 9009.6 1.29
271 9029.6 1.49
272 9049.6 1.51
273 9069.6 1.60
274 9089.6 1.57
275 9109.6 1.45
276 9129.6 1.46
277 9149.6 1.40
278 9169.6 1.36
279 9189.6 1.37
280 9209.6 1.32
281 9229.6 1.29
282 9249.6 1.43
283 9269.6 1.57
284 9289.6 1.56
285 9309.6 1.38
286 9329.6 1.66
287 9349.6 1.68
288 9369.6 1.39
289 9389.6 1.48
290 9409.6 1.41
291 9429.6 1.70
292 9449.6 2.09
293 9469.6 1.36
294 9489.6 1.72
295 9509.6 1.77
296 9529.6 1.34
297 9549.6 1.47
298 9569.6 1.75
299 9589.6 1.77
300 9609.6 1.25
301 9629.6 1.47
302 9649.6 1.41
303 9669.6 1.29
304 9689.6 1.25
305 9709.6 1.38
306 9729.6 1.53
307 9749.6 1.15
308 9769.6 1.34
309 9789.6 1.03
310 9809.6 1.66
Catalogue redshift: 0.267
